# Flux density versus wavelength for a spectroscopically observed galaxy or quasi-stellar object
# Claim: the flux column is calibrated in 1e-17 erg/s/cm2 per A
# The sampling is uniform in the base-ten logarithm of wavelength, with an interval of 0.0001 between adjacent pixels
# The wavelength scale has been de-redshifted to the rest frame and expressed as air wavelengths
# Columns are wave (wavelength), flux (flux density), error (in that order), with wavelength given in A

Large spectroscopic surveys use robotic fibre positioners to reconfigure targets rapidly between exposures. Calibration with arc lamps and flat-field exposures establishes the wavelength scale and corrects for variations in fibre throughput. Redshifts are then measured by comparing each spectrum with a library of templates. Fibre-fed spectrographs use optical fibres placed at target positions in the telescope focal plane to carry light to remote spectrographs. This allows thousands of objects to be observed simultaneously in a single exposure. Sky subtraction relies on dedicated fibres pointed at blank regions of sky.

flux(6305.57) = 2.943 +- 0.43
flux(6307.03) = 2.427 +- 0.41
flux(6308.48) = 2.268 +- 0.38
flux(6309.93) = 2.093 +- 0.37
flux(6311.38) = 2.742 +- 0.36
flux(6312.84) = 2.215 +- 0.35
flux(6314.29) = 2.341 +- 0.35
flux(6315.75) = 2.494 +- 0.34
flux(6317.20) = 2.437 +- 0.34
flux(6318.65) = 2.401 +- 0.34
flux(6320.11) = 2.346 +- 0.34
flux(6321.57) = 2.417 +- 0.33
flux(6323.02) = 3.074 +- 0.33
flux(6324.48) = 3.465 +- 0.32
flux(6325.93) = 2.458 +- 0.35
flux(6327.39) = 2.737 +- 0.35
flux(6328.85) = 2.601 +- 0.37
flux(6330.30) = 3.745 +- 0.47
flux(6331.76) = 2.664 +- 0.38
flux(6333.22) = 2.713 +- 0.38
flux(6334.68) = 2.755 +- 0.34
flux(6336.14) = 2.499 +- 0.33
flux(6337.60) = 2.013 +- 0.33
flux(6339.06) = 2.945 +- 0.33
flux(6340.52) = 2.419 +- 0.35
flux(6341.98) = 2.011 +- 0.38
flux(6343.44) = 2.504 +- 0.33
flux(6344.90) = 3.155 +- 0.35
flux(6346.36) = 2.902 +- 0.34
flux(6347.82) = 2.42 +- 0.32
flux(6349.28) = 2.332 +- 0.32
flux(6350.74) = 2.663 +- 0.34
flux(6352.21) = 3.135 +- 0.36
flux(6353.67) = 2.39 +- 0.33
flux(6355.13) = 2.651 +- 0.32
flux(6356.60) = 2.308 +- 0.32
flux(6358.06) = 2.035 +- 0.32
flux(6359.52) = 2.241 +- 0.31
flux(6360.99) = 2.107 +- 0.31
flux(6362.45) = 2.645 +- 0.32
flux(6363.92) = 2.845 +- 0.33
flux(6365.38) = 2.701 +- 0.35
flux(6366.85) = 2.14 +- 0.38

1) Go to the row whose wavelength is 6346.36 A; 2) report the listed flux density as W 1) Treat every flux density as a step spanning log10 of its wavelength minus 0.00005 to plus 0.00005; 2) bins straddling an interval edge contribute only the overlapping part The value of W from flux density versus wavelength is 2.902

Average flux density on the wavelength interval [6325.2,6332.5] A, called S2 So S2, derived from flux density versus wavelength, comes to 2.84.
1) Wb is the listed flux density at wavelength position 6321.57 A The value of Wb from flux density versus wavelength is 2.417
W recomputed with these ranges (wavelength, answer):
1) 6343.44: 2.504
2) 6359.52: 2.241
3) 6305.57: 2.943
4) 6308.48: 2.268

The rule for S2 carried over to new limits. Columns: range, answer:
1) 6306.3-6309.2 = 2.35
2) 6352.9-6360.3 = 2.33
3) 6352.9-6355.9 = 2.53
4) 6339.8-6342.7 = 2.22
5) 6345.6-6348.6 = 2.66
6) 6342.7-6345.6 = 2.82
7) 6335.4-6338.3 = 2.26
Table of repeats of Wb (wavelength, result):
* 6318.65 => 2.401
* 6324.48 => 3.465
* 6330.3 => 3.745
